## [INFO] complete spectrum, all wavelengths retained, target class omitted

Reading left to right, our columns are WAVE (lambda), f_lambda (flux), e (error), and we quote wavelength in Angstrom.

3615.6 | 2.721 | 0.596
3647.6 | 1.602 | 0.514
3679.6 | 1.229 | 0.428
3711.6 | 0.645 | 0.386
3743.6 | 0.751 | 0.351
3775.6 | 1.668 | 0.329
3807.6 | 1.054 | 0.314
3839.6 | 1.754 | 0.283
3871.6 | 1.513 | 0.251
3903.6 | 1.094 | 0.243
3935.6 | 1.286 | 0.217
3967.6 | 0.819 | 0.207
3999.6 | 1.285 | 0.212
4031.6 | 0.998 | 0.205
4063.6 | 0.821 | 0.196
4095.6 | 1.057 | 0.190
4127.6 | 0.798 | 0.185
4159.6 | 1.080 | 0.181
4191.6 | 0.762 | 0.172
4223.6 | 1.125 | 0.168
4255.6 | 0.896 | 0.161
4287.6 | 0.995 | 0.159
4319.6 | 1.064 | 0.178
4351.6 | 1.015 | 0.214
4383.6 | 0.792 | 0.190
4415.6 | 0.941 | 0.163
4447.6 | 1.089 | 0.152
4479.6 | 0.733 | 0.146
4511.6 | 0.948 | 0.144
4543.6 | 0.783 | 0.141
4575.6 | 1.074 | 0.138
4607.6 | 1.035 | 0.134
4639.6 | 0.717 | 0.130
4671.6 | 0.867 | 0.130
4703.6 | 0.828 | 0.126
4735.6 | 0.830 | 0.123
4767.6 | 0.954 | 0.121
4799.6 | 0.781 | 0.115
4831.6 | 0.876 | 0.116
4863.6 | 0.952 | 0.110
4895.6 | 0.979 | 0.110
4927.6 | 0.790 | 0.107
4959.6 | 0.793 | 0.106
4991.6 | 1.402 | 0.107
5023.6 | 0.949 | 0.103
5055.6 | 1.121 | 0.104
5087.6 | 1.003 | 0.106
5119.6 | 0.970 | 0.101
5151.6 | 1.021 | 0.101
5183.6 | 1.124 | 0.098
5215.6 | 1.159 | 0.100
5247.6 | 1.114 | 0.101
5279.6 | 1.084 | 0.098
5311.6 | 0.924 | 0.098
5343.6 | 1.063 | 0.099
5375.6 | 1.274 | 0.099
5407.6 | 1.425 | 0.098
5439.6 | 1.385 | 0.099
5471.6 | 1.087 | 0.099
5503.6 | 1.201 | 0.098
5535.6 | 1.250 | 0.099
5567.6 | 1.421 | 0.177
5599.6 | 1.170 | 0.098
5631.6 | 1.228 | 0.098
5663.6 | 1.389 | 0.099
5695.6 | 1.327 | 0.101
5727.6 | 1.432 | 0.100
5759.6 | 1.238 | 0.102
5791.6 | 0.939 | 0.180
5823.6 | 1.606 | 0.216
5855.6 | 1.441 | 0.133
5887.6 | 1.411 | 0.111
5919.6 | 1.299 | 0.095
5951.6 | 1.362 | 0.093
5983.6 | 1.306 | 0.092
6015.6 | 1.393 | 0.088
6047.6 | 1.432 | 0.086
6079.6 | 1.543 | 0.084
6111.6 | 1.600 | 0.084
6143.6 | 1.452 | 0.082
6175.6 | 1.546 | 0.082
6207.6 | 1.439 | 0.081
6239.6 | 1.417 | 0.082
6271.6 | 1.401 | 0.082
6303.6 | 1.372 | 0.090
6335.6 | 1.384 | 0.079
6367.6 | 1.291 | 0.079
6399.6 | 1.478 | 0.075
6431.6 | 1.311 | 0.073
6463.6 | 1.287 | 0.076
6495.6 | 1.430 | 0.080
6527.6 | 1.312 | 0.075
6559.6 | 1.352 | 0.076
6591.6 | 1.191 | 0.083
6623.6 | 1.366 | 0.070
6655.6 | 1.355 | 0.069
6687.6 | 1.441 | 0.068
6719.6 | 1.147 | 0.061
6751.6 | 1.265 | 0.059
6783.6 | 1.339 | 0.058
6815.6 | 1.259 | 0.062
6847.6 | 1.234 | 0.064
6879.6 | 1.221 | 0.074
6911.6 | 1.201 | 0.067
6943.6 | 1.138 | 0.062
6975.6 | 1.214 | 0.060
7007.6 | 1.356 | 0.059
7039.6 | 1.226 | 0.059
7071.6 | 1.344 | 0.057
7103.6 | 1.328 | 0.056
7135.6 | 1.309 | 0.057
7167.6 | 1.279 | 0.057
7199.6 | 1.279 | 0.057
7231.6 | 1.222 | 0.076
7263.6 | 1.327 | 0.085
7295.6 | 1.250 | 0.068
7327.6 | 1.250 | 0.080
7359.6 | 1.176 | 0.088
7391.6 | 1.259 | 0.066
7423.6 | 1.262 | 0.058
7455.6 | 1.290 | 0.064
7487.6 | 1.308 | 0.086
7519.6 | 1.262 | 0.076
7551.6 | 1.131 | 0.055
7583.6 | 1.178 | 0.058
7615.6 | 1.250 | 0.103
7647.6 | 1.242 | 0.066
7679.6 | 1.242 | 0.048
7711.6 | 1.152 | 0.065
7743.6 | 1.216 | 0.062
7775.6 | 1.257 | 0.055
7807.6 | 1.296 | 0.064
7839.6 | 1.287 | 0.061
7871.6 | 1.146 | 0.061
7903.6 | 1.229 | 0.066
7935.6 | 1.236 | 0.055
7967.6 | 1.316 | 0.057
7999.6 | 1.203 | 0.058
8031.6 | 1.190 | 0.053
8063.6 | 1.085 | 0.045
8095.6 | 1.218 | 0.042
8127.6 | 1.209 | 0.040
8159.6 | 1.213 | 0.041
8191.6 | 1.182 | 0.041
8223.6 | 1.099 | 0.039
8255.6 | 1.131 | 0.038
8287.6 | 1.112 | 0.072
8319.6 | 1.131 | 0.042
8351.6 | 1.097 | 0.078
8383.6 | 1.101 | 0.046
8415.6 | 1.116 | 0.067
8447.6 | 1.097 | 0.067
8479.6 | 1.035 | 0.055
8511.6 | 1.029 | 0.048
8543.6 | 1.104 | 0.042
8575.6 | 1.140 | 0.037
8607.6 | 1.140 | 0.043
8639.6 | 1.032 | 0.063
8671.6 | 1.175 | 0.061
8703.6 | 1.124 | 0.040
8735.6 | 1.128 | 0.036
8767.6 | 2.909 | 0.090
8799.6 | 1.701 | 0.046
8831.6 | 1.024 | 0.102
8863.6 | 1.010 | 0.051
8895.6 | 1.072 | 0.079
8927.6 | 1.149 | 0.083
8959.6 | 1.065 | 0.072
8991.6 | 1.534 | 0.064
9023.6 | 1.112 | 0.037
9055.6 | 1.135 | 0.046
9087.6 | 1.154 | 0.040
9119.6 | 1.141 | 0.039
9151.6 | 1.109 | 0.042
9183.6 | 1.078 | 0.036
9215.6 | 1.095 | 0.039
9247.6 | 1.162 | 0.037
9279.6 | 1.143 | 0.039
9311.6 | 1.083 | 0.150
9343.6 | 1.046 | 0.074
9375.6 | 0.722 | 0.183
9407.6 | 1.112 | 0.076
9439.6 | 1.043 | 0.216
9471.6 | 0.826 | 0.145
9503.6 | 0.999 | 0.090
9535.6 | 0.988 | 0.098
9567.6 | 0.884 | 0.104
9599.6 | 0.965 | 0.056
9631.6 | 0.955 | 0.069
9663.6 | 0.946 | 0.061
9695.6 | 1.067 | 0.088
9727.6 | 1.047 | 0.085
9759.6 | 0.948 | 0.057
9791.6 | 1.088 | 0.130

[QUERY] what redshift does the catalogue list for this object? 0.34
